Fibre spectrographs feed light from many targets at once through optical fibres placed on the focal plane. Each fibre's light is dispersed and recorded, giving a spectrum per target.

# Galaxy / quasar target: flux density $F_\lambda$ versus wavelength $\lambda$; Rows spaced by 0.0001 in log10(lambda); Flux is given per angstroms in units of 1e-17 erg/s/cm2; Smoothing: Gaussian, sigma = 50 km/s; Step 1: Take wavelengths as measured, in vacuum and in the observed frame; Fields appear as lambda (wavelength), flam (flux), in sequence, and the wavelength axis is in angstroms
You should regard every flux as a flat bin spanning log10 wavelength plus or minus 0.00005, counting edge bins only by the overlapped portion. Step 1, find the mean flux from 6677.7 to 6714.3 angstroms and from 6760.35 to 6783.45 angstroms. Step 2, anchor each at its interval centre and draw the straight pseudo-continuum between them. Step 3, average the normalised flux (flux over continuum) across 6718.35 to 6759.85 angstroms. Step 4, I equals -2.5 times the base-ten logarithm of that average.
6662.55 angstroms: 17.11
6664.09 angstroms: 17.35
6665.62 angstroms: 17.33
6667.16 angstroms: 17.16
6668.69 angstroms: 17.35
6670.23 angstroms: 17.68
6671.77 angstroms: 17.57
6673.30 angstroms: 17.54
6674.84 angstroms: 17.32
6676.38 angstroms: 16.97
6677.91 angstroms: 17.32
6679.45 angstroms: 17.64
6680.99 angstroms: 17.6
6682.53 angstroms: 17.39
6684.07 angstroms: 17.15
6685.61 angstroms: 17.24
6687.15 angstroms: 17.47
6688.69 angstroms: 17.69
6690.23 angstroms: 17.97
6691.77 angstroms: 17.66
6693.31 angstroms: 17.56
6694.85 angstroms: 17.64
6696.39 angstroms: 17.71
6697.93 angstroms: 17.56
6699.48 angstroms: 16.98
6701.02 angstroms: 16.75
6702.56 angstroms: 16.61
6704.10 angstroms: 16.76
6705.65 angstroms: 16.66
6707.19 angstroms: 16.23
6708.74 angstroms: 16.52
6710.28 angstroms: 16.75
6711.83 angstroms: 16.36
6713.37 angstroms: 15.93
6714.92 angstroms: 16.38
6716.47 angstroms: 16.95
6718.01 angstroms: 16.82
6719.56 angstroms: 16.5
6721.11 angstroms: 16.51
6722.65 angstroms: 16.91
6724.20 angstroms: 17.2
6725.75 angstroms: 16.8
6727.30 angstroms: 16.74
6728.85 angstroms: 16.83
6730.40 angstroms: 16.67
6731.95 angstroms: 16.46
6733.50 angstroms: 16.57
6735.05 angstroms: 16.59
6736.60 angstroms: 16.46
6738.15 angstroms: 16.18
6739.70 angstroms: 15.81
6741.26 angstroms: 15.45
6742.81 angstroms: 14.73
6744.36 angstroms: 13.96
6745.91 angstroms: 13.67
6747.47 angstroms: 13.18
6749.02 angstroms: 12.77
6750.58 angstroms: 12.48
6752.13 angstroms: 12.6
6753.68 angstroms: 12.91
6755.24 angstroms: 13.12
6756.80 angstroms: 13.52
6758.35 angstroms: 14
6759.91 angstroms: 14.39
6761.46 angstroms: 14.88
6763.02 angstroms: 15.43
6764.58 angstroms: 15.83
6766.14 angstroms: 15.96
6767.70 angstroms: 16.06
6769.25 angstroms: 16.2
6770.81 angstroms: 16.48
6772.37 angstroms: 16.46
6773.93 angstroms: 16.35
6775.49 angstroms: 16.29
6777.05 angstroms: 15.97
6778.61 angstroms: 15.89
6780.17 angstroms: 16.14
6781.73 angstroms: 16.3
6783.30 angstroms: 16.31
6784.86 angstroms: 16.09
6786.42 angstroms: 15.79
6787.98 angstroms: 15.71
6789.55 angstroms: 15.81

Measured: 0.091 mag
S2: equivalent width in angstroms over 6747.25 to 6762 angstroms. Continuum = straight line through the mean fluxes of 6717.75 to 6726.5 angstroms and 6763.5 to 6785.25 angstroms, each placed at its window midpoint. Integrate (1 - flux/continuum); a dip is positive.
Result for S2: 2.7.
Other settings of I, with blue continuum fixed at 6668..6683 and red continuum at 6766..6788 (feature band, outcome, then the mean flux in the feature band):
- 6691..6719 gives 0.01 mag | 16.9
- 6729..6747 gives 0.07 mag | 15.7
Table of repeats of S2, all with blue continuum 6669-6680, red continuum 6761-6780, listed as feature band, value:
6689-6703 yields -0.25 angstroms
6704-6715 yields 0.31 angstroms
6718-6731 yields -0.07 angstroms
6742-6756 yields 2.62 angstroms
